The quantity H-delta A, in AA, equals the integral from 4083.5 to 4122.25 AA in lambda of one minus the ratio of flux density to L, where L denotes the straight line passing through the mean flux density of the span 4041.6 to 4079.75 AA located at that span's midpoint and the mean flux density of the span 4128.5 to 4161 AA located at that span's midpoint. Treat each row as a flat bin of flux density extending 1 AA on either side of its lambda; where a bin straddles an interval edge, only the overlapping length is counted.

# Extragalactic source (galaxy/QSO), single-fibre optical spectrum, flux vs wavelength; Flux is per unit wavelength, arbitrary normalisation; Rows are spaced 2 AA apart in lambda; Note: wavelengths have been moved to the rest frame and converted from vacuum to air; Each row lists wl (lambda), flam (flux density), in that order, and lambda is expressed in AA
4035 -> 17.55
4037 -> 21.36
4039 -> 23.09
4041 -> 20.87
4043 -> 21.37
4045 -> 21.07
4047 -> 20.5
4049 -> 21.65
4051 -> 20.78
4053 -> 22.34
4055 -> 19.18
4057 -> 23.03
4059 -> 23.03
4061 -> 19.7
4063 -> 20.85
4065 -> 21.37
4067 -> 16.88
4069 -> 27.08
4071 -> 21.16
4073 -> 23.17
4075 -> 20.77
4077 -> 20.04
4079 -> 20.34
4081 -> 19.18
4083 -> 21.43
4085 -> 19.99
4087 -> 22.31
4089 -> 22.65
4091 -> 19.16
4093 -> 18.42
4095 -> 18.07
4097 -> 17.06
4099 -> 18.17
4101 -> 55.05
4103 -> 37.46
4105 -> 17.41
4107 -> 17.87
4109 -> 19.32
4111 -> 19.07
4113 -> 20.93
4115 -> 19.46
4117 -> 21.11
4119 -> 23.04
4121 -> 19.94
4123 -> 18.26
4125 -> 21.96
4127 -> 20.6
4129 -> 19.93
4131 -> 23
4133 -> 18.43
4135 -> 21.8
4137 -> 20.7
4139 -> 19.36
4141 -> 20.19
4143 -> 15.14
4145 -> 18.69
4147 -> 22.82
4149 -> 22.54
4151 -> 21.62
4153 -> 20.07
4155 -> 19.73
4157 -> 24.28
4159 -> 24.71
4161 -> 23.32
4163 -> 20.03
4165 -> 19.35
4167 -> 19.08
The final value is -2.4 AA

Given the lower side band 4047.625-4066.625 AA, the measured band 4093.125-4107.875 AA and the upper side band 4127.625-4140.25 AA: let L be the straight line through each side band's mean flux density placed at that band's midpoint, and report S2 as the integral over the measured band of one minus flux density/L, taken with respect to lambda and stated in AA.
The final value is -3.3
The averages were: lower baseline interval 21.2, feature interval 25.5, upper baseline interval 20.5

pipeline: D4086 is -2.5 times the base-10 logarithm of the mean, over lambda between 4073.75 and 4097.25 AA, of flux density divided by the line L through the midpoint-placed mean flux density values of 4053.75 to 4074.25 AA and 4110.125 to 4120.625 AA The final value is 0.06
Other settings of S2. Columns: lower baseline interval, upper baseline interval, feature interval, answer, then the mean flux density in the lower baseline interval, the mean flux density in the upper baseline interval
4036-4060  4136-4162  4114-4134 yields 0.5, 21.5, 21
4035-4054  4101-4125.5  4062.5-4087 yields 0.9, 21.2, 22.7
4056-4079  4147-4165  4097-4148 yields -0.3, 21.5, 21.9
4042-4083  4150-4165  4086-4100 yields 1.3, 21.2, 21.8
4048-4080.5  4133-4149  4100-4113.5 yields -4.2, 21.3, 19.9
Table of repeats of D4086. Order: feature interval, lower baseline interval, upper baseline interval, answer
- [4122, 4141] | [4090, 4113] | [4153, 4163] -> 0.12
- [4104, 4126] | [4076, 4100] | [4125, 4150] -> 0.01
